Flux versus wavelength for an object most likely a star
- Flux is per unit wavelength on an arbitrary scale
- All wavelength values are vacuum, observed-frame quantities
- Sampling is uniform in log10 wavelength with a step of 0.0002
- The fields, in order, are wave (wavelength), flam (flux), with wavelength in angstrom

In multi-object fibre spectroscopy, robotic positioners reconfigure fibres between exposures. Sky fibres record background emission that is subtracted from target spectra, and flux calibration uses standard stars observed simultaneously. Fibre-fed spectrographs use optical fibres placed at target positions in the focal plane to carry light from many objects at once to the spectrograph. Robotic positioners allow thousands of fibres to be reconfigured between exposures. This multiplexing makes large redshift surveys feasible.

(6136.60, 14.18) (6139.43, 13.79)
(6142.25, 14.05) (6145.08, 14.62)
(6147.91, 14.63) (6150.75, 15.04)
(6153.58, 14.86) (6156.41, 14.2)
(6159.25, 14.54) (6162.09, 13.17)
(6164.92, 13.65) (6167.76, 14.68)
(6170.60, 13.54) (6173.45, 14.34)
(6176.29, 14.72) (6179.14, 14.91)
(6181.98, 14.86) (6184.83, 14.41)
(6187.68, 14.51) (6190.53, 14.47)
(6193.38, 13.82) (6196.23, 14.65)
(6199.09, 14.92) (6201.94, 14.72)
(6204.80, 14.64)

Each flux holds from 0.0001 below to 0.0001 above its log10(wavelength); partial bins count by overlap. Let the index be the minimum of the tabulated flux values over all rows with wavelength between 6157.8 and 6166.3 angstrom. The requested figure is 13.17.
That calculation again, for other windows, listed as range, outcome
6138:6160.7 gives 13.79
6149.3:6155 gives 14.86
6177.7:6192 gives 14.41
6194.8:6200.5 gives 14.65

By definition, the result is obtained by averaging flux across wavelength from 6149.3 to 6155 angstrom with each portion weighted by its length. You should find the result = 14.9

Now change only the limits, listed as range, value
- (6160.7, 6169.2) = 13.8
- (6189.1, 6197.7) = 14.3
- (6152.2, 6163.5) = 14.2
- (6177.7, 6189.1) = 14.7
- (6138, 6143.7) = 13.9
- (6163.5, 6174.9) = 14.1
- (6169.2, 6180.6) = 14.4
